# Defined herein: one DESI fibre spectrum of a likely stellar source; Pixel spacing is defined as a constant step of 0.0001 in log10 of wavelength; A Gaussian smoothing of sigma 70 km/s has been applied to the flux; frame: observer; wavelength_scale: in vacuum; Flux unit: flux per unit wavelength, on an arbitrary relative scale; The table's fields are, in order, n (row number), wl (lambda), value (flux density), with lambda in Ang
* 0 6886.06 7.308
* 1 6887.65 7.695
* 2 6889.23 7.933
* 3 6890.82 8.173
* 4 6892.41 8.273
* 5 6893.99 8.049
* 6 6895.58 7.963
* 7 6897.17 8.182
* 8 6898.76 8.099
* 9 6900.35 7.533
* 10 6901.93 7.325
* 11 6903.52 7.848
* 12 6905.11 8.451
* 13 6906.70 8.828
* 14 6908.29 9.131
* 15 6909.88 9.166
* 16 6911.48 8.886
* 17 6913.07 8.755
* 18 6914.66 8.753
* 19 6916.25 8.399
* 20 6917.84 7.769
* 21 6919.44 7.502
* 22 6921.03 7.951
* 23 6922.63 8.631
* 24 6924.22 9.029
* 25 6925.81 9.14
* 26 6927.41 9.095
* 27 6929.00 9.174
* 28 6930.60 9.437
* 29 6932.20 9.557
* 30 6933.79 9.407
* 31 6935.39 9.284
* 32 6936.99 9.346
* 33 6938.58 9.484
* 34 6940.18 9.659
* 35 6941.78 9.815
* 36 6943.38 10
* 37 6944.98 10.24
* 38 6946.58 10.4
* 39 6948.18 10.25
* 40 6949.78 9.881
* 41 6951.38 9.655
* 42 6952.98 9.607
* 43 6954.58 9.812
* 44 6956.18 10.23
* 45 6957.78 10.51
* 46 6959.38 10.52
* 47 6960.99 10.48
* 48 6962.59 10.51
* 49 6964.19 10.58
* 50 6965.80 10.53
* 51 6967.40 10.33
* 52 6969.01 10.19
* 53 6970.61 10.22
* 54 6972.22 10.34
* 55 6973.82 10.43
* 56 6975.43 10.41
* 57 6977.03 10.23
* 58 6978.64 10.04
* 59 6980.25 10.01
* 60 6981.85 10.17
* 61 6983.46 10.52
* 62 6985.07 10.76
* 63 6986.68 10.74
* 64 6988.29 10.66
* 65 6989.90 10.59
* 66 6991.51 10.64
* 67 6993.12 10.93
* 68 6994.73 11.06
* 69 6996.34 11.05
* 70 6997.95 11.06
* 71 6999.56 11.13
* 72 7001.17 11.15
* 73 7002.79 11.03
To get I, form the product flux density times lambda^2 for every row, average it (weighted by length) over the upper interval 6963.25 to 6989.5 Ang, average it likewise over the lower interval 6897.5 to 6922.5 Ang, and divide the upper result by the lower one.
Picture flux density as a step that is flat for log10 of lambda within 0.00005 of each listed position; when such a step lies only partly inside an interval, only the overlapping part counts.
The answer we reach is 1.28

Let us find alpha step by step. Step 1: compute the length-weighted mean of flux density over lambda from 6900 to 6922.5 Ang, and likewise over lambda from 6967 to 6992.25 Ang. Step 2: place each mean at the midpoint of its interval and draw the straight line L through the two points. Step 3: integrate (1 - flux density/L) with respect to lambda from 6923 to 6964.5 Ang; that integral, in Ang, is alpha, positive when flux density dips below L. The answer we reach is -2.1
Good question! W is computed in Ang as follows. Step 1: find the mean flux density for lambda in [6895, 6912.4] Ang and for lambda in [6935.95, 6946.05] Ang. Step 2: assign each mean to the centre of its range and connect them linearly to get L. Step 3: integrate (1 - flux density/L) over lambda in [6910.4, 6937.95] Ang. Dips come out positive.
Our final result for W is 0.8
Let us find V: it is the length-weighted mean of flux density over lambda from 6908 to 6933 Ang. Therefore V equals 8.77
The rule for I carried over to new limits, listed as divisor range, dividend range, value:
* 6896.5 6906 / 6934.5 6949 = 1.26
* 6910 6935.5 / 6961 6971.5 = 1.20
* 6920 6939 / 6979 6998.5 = 1.19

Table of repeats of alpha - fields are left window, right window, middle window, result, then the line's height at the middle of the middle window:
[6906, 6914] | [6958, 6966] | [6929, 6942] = 0.3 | 9.72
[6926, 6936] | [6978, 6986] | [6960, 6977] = -0.6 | 10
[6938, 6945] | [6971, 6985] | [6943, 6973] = -0.6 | 10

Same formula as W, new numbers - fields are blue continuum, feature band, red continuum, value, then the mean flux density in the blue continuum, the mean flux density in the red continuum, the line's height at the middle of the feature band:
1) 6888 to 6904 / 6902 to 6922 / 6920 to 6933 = 0.14 Ang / 7.94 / 8.98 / 8.48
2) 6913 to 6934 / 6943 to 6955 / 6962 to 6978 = -0.44 Ang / 8.74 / 10.4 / 9.64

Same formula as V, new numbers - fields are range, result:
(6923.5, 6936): 9.27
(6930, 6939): 9.42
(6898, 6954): 9.02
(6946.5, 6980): 10.2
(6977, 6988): 10.4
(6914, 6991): 9.8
